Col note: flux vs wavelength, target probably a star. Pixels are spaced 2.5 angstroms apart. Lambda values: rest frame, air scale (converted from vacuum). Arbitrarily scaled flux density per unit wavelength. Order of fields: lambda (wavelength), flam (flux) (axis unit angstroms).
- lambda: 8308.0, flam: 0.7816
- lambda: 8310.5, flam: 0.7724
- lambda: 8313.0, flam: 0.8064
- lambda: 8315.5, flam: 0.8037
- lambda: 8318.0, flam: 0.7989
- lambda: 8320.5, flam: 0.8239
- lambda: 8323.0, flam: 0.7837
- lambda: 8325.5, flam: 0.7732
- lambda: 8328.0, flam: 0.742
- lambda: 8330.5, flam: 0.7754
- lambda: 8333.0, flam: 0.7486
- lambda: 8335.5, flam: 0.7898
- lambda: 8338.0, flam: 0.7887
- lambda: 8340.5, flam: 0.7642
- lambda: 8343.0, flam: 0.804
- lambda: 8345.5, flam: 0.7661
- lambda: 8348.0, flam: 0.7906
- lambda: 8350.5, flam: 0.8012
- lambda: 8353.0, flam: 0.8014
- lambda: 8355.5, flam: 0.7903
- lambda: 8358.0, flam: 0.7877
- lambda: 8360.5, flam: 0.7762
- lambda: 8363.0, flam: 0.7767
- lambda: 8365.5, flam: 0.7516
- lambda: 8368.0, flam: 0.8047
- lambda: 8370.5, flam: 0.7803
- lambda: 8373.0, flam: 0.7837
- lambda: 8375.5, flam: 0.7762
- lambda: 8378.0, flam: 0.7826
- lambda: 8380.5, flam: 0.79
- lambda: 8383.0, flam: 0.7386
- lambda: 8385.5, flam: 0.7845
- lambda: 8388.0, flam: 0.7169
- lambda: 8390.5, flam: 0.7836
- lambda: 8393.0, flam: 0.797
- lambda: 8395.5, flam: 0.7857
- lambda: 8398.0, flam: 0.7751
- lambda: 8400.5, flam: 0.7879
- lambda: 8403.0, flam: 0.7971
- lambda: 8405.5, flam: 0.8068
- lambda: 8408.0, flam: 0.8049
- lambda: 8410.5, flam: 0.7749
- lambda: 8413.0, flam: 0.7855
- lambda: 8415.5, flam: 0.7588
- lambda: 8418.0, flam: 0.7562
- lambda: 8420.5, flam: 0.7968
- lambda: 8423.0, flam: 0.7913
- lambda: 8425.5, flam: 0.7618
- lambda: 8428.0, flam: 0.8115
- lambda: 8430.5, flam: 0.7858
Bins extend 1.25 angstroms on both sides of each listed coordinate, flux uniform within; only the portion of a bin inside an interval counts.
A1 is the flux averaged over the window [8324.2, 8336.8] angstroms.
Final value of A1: 0.766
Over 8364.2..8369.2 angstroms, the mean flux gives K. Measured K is 0.778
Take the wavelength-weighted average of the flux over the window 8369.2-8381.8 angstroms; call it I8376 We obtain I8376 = 0.782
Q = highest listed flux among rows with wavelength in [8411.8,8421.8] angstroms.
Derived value 0.7968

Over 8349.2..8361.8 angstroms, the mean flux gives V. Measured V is 0.791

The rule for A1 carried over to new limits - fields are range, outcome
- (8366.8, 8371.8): 0.792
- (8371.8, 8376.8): 0.78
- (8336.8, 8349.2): 0.783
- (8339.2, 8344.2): 0.784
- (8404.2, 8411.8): 0.795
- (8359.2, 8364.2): 0.777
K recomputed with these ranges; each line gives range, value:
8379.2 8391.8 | 0.763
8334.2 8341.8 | 0.781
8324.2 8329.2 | 0.758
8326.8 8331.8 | 0.759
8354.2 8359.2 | 0.789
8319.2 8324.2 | 0.804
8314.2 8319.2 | 0.801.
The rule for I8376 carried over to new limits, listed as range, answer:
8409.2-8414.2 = 0.78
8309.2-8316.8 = 0.794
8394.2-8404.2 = 0.786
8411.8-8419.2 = 0.767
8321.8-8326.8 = 0.778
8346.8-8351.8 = 0.796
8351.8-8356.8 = 0.796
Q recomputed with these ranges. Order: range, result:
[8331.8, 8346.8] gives 0.804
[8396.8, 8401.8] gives 0.7879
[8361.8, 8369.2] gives 0.8047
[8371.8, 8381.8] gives 0.79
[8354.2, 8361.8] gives 0.7903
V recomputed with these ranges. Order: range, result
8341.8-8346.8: 0.785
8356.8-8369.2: 0.779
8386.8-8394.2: 0.766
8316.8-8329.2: 0.784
